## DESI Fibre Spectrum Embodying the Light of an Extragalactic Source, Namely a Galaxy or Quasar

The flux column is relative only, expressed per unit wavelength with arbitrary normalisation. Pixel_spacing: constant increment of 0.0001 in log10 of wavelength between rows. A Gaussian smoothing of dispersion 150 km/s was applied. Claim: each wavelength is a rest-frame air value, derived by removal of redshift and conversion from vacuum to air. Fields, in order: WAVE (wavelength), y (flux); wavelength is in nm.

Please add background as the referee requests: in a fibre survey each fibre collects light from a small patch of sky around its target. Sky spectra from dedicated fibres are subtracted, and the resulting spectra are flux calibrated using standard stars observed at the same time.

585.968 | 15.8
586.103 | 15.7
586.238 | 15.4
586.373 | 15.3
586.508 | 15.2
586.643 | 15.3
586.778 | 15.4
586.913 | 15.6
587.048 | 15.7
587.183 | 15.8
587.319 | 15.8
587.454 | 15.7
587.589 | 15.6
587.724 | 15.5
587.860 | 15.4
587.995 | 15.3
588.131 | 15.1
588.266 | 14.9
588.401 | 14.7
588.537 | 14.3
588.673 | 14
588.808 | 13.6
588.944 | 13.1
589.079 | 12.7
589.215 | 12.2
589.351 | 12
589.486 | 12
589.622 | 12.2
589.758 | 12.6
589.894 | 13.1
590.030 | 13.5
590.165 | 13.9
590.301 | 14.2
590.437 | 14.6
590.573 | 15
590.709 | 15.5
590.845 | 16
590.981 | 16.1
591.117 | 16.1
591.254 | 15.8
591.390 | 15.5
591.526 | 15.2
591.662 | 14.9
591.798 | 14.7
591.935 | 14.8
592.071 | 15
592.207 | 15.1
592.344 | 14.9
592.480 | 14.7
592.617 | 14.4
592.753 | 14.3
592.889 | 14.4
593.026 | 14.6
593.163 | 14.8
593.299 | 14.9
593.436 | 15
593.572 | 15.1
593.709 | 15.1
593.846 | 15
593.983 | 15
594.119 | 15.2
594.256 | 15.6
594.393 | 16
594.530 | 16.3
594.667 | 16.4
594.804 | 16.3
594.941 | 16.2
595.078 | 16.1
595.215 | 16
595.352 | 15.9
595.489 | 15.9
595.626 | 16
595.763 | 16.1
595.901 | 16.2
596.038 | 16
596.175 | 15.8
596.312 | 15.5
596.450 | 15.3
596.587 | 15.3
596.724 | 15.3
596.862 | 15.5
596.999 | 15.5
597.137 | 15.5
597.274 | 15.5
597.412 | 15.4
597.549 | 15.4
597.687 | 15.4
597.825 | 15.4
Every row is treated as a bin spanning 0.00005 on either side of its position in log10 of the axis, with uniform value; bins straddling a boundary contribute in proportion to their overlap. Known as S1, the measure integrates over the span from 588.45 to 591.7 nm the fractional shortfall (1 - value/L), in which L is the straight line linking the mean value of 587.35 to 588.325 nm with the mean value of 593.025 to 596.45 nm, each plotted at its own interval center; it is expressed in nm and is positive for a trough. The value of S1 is 0.292 nm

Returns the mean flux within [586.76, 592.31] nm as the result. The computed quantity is 14.6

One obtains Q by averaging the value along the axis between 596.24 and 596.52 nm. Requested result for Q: 15.4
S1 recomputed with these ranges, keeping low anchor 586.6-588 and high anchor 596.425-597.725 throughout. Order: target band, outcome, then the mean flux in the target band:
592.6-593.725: 0.05 nm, 14.7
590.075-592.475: 0.06 nm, 15.1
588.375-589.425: 0.15 nm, 13.3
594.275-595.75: -0.06 nm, 16.1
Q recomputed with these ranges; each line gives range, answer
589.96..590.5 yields 14.1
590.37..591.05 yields 15.4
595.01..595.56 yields 16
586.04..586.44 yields 15.5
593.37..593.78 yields 15.1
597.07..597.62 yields 15.5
